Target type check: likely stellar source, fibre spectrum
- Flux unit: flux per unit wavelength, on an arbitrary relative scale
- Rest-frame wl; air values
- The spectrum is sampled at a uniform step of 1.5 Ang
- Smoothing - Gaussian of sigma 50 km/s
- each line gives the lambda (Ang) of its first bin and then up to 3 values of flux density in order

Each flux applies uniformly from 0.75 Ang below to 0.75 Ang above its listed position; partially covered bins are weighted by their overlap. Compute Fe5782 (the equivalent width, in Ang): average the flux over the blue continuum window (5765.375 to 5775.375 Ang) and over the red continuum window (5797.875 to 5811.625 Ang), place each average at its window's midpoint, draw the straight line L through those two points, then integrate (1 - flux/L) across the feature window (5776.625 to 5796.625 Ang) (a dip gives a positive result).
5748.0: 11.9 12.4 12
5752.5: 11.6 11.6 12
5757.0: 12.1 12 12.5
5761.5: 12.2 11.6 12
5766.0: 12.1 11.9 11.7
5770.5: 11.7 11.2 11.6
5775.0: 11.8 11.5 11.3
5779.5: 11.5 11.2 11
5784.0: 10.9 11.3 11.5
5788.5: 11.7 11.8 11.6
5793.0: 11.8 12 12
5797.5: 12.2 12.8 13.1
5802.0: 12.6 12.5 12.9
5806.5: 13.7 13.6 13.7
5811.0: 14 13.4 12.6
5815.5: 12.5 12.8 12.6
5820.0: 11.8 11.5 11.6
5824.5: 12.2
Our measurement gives 1.4 Ang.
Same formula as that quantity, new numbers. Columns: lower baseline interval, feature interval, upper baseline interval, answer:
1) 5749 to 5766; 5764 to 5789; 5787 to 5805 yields 1.2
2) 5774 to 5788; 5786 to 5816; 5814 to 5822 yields -1.8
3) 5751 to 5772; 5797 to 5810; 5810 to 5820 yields -0.3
